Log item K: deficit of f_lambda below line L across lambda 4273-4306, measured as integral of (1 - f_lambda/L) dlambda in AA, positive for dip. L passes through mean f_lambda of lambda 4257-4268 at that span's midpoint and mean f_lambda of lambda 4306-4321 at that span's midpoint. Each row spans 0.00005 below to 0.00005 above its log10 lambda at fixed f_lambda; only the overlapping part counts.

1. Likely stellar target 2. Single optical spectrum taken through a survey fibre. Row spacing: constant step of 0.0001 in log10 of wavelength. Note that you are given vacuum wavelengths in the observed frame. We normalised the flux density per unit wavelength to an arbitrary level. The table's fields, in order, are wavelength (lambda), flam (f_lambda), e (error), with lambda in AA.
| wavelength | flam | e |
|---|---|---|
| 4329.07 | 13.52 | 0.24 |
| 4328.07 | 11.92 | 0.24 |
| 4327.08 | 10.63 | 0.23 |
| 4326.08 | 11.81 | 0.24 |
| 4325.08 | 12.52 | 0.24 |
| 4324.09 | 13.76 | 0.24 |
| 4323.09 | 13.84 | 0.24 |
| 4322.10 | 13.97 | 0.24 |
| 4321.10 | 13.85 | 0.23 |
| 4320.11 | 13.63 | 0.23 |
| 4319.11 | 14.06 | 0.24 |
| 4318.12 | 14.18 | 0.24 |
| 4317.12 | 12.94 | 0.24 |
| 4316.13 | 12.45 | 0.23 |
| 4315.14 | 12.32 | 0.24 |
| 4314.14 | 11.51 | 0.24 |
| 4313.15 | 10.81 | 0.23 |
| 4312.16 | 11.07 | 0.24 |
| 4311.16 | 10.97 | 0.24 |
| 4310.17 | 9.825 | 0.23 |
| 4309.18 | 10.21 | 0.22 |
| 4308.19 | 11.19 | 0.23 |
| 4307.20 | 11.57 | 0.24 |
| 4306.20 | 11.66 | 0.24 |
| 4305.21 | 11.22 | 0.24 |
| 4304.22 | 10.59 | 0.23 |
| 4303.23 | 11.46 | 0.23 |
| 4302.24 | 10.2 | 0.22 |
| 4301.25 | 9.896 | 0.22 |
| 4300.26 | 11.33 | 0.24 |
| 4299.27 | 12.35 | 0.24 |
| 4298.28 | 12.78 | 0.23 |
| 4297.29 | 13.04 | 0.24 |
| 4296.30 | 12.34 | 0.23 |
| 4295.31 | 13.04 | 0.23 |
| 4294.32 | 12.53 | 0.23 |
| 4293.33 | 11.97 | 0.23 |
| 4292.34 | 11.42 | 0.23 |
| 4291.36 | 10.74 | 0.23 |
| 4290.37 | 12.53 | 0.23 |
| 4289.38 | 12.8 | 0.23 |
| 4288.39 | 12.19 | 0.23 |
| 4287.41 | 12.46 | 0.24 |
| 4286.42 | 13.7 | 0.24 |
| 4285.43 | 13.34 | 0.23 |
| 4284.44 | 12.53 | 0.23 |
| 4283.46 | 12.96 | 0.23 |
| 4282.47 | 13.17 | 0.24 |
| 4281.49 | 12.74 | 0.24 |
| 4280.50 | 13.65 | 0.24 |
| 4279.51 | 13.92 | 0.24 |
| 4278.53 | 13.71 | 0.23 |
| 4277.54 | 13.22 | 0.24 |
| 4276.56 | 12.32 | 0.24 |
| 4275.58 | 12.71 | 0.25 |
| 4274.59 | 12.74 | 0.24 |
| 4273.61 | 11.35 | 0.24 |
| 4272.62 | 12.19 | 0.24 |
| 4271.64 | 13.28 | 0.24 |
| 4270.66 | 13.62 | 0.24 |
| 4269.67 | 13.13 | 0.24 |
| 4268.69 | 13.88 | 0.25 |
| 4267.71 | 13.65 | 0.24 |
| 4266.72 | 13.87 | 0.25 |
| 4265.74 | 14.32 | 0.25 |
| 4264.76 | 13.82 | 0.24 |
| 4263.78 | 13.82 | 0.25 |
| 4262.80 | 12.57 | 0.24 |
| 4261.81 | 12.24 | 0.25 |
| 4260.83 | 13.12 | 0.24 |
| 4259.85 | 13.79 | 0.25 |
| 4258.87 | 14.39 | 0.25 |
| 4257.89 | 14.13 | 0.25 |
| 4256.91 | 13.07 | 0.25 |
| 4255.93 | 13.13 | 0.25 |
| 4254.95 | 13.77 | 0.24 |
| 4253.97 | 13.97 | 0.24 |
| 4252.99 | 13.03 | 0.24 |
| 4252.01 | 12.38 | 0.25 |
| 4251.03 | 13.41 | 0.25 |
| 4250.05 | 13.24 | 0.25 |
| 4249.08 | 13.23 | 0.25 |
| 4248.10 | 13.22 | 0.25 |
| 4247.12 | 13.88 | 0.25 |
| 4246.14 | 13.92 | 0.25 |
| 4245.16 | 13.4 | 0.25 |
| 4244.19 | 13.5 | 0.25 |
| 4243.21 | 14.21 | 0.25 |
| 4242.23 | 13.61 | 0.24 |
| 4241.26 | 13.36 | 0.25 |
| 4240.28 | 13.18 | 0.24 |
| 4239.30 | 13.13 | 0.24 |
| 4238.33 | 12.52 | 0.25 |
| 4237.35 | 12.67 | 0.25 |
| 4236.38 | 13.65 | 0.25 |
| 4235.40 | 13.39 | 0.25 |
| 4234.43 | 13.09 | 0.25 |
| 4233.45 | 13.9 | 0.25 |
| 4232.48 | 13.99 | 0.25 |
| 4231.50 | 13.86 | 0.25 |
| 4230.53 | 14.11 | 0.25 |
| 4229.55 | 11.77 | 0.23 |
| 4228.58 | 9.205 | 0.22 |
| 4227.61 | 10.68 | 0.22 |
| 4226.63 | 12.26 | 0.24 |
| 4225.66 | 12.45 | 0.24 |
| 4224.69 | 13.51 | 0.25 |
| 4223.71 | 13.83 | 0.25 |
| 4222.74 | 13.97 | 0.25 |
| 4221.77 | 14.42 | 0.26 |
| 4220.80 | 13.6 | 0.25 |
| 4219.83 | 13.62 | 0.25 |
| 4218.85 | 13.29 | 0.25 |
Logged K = 1.0 AA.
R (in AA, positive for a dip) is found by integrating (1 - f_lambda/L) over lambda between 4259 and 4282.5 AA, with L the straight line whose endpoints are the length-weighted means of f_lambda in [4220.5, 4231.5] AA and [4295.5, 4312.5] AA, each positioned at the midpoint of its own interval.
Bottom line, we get -2.6 AA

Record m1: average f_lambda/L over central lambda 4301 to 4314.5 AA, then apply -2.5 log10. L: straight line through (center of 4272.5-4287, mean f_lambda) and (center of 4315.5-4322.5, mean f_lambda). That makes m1 0.22 mag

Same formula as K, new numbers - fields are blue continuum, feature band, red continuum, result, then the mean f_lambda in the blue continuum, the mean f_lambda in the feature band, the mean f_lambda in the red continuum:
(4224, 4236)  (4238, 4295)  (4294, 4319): -4.2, 12.7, 13.1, 11.7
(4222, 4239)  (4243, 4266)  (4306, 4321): -1.5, 12.9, 13.5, 11.9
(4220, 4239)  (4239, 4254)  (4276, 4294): -0.6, 13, 13.4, 12.7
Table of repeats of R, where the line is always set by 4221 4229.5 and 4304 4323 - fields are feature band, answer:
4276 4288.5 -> -0.9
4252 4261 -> -0.9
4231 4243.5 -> -0.9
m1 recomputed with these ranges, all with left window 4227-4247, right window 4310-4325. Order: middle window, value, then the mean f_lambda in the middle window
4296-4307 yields 0.11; 11.5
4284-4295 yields 0.04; 12.4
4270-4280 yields 0.00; 12.9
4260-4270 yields -0.04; 13.5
